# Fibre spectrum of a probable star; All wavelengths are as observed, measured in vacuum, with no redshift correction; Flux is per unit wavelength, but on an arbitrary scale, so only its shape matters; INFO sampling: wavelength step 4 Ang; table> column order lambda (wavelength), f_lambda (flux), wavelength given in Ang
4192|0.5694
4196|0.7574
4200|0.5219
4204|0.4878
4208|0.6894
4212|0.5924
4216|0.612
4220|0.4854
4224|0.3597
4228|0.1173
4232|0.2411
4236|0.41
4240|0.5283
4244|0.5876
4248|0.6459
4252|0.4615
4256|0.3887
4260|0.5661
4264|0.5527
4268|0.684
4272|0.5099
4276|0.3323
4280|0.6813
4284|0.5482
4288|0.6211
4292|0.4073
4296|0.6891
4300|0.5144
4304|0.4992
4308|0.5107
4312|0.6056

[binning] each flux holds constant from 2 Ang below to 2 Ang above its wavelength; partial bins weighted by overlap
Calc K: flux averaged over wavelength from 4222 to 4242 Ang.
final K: 0.331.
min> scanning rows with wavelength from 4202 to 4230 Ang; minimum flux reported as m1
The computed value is 0.1173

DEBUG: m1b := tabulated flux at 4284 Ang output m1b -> 0.5482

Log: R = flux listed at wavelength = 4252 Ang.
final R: 0.4615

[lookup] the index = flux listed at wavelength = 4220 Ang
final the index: 0.4854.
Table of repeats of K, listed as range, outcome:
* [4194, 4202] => 0.64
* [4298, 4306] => 0.507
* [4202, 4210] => 0.589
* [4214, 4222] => 0.549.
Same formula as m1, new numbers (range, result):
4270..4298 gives 0.3323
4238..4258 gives 0.3887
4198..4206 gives 0.4878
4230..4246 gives 0.2411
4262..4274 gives 0.5099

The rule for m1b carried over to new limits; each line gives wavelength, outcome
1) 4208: 0.6894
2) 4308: 0.5107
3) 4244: 0.5876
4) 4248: 0.6459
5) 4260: 0.5661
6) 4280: 0.6813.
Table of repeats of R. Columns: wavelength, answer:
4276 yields 0.3323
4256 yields 0.3887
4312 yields 0.6056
